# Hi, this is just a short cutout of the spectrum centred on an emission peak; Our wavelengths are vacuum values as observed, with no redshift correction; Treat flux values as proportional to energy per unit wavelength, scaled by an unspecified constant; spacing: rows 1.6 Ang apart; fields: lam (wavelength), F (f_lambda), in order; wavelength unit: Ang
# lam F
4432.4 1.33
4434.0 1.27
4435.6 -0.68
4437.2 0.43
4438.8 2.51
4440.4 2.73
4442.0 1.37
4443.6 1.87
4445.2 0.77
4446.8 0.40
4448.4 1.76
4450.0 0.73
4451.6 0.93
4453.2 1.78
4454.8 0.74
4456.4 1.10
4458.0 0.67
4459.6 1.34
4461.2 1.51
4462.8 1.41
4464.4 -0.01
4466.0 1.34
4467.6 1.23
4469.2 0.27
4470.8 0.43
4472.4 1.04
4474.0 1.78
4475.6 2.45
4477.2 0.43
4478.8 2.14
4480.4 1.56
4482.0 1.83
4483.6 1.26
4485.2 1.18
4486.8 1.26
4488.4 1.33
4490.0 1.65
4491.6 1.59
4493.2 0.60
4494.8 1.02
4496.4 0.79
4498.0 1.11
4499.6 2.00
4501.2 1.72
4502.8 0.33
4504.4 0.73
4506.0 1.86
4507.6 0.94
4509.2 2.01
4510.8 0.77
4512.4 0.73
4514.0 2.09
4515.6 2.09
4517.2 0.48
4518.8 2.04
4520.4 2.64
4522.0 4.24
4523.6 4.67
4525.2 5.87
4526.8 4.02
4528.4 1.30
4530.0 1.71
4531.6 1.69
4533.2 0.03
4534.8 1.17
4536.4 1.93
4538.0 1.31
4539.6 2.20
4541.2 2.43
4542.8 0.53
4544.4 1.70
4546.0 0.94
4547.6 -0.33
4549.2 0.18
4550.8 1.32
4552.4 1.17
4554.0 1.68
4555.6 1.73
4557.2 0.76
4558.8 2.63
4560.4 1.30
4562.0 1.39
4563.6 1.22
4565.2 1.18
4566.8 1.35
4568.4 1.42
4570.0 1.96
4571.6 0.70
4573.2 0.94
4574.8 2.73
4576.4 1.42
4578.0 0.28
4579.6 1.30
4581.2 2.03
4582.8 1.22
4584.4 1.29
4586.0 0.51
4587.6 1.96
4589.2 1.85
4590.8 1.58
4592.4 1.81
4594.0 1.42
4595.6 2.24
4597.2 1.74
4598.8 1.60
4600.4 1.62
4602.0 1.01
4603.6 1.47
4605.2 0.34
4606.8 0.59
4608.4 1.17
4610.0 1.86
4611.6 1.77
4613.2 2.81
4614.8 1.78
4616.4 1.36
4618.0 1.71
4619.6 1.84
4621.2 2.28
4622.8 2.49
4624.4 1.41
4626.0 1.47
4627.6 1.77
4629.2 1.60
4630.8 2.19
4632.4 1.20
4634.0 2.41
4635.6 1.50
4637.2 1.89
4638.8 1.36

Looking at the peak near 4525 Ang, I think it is [O II] 3727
